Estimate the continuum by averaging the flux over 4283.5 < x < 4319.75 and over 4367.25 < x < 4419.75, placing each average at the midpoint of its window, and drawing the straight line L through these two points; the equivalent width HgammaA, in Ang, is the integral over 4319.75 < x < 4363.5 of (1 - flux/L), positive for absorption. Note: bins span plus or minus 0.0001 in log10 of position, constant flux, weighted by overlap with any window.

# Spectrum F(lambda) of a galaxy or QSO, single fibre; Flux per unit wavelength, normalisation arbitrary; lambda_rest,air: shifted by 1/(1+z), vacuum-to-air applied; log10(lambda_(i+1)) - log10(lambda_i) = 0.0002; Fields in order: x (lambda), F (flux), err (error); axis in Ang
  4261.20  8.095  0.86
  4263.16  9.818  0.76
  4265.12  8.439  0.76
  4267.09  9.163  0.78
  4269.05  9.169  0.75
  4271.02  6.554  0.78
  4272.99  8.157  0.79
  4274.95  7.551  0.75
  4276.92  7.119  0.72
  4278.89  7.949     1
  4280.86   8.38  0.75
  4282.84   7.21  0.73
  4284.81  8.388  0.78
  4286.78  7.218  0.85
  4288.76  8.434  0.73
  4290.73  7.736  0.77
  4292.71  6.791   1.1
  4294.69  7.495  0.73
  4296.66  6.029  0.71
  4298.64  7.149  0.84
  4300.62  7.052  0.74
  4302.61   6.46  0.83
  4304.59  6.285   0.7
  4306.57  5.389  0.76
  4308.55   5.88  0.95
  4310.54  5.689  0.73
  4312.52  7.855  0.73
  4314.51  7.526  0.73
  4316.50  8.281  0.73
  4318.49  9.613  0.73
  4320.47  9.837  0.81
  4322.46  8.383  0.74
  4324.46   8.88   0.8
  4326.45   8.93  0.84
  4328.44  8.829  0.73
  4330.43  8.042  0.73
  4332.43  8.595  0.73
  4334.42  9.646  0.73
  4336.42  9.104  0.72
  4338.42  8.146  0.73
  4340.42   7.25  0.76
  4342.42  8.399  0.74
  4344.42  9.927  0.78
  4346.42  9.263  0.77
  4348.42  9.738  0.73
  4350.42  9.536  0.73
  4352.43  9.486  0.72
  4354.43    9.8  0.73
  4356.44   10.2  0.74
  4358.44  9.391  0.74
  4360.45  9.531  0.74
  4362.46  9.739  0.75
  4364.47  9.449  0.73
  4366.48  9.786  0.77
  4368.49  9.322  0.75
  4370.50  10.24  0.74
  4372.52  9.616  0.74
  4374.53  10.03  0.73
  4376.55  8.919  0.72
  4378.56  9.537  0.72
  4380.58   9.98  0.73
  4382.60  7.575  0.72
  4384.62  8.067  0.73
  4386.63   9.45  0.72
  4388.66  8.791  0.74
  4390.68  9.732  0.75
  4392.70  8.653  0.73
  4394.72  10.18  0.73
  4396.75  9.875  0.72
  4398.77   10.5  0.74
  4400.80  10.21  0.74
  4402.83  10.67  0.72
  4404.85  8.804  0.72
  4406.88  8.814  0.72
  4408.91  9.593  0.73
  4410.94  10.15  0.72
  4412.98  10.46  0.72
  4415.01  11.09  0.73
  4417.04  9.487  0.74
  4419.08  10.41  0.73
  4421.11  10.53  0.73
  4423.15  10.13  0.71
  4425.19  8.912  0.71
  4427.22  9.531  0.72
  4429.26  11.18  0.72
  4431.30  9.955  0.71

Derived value -4.6 Ang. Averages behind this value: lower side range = 7.2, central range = 9.12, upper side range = 9.62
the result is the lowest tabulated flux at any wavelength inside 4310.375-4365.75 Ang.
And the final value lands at 5.689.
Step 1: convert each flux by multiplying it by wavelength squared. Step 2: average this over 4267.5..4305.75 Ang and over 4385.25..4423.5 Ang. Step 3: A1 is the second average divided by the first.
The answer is 1.40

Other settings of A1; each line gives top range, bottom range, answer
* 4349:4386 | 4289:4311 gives 1.47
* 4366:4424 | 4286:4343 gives 1.29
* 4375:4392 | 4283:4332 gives 1.23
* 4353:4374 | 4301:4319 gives 1.44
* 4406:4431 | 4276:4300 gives 1.42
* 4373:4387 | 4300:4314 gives 1.47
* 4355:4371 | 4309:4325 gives 1.21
